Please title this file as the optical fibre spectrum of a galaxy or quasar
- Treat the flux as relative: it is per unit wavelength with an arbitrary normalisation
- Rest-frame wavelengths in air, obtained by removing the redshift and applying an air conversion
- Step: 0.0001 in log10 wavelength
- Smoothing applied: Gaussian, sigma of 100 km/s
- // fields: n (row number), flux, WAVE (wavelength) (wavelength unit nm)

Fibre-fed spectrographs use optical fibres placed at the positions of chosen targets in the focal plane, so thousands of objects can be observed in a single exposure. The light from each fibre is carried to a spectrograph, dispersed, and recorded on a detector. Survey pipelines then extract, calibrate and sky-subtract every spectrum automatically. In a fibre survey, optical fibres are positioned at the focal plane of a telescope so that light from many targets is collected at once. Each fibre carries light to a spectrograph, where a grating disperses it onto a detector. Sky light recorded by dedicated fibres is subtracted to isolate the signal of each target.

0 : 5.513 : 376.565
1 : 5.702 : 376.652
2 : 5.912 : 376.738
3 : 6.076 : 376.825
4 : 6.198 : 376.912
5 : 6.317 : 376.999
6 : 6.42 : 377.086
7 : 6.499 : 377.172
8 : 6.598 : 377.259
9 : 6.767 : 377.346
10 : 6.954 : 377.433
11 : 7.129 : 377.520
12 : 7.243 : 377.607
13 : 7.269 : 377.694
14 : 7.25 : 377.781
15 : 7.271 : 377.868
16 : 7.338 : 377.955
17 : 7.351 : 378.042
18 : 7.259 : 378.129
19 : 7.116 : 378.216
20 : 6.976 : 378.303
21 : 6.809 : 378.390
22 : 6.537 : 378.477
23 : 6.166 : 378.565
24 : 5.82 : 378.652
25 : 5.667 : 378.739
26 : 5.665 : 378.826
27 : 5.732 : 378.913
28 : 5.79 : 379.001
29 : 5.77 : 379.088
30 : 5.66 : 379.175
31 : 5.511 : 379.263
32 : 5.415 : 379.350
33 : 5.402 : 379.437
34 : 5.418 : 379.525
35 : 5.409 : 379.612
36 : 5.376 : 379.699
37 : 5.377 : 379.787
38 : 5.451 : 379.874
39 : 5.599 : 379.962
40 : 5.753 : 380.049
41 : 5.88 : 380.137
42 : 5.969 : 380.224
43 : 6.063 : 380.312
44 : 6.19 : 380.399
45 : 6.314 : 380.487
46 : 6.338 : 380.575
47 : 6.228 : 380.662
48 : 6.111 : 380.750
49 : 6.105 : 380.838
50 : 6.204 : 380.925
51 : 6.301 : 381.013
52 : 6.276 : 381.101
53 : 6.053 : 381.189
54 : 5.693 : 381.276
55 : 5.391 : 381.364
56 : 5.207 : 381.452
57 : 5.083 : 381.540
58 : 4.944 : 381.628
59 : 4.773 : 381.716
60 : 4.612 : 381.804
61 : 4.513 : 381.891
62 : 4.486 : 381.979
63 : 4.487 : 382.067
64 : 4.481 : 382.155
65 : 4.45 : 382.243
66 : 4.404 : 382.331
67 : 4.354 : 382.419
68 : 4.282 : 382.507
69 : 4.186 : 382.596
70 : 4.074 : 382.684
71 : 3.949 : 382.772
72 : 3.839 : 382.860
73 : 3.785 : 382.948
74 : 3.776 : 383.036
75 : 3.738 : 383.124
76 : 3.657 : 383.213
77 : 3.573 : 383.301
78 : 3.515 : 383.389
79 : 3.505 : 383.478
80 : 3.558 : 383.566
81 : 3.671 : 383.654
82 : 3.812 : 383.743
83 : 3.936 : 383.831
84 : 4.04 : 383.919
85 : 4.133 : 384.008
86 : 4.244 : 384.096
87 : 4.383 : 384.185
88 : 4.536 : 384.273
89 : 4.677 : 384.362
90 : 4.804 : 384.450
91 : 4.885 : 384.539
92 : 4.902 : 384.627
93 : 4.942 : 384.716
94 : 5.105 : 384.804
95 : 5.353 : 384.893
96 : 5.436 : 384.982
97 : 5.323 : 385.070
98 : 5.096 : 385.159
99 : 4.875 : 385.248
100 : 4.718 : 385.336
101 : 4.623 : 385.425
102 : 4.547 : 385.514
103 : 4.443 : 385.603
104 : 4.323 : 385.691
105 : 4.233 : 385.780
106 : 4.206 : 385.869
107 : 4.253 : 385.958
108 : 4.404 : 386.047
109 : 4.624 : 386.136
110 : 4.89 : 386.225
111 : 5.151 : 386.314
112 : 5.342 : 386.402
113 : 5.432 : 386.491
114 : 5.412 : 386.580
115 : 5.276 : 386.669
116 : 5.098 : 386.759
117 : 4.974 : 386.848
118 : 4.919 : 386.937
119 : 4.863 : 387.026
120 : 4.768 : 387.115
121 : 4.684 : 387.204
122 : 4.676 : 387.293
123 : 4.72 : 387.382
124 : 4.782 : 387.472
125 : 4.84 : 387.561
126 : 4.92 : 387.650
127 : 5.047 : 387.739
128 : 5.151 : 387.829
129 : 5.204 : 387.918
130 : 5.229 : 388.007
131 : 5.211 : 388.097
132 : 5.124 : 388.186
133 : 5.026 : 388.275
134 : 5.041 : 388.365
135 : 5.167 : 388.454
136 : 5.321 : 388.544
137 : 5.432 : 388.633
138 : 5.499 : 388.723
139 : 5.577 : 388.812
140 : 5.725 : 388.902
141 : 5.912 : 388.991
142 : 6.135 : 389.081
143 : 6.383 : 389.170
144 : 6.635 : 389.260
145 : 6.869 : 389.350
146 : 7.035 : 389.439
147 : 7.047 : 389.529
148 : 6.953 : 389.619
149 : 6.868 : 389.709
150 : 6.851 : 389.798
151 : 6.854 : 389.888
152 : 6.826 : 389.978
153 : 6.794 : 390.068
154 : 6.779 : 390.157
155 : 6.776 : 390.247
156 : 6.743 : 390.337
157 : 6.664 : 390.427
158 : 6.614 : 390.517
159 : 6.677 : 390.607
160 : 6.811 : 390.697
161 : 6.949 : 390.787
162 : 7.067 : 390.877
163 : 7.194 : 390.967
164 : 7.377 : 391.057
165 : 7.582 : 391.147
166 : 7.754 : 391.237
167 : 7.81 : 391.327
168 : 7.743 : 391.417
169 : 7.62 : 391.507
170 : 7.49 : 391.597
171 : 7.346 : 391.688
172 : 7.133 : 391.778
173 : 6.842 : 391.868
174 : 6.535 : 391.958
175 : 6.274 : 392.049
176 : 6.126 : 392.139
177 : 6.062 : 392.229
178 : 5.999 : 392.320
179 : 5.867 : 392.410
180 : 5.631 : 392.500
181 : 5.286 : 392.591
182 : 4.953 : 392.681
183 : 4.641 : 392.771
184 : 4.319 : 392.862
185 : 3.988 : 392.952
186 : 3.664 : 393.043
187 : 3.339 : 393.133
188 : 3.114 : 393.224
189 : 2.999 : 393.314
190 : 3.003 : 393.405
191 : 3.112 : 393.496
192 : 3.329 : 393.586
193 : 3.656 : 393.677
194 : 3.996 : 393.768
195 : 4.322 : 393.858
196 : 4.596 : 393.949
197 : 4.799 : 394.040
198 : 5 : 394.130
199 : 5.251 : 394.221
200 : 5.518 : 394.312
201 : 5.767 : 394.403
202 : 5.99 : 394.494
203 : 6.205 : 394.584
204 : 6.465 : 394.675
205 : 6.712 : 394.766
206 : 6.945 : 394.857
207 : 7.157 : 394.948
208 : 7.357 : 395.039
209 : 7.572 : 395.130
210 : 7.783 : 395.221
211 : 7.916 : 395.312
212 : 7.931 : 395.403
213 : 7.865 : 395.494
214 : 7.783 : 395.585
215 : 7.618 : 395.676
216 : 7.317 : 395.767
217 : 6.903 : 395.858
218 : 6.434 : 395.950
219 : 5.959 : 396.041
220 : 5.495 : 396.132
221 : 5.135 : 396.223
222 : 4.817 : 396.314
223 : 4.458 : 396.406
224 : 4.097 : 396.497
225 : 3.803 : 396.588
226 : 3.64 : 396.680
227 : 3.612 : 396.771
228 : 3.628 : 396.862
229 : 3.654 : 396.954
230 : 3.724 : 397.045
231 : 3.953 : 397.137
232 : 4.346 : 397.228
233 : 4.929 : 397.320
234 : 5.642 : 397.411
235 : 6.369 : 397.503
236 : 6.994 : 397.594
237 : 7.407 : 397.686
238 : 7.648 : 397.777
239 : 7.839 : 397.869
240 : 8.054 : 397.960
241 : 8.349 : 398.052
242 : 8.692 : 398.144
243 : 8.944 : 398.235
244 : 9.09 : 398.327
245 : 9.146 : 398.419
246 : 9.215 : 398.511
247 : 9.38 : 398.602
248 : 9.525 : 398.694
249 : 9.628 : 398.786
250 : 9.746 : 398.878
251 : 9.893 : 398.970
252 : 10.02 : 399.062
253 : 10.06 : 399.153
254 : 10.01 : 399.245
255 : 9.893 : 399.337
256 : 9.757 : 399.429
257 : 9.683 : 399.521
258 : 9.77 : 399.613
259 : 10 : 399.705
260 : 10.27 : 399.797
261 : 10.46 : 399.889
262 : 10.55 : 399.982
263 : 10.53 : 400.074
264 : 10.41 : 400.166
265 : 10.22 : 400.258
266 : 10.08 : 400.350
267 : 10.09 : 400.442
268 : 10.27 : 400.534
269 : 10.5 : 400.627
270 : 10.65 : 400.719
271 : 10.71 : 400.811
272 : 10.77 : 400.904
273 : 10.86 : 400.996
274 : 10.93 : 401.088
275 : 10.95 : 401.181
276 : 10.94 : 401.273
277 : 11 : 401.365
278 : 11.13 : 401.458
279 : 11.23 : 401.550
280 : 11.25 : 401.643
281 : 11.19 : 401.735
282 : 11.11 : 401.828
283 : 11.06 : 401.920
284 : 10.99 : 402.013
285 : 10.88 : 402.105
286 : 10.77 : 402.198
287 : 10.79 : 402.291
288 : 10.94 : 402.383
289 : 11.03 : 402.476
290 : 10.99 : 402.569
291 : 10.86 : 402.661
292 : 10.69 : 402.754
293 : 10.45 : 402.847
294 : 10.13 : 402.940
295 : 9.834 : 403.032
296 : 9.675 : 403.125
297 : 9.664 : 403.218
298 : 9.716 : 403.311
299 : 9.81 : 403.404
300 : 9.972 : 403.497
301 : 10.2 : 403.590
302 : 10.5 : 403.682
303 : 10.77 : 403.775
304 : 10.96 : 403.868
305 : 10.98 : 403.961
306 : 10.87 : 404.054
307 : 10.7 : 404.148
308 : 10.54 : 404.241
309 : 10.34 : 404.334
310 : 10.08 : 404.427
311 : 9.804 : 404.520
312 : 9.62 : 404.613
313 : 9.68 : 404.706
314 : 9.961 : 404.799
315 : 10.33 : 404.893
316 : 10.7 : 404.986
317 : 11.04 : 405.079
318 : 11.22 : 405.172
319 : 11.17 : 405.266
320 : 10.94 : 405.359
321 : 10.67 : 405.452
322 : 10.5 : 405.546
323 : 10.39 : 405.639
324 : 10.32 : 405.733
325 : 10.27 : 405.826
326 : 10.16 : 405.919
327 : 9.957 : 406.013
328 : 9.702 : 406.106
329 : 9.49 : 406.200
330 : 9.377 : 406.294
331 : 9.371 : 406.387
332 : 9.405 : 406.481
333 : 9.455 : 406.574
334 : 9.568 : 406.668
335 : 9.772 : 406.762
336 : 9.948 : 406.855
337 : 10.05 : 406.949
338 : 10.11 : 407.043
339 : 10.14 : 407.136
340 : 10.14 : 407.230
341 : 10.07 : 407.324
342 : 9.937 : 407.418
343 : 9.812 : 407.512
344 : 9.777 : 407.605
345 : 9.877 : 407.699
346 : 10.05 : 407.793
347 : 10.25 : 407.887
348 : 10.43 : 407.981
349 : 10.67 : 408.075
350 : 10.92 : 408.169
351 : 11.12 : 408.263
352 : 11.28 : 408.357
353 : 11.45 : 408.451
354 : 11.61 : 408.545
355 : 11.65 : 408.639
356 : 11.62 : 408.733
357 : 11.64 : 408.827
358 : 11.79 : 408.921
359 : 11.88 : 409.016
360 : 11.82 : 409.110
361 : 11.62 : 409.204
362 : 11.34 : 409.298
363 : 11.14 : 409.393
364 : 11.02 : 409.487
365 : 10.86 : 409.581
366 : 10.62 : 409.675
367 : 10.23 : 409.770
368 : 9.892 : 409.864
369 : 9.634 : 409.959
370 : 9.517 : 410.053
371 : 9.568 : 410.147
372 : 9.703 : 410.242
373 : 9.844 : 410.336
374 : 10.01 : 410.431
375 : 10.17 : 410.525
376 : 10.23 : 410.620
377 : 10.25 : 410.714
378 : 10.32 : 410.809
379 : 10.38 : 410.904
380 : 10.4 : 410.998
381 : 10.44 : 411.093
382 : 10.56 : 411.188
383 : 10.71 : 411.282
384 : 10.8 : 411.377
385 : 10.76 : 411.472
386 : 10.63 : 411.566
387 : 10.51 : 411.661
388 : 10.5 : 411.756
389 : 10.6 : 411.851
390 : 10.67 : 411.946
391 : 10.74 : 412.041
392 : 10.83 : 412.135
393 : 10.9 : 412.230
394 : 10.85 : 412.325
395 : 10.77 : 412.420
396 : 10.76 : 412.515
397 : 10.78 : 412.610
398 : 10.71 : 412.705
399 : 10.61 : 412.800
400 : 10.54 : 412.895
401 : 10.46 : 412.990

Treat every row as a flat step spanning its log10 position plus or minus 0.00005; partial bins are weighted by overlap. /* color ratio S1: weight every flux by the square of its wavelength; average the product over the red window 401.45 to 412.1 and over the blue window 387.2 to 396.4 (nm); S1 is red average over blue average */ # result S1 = 1.9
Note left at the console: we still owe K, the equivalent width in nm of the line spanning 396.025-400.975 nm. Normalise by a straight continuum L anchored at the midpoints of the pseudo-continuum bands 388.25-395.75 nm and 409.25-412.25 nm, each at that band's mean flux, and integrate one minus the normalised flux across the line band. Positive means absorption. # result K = -0.22 nm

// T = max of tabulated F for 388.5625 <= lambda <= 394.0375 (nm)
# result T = 7.81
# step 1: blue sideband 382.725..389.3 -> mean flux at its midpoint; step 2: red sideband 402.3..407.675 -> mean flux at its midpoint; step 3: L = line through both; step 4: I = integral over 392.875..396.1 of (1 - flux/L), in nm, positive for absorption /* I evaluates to 0.73 nm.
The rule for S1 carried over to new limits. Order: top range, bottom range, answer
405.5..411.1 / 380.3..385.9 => 2.49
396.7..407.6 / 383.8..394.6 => 1.90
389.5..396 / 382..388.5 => 1.39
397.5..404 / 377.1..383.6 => 2.02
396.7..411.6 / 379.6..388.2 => 2.27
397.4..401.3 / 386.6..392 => 1.64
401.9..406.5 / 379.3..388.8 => 2.34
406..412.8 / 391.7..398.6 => 1.92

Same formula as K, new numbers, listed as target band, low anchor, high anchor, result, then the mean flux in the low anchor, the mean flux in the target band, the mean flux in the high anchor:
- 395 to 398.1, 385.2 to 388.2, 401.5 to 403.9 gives 0.85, 4.85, 6.06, 10.6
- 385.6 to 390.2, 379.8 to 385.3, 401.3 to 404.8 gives 0.66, 4.86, 5.45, 10.5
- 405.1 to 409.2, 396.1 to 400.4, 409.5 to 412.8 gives -0.38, 7.73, 10.5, 10.4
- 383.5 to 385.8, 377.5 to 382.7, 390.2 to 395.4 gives 0.50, 5.77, 4.56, 5.93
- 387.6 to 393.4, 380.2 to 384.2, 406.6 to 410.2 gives 0.48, 4.75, 6.03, 10.6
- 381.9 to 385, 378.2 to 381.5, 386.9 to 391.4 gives 0.89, 5.9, 4.25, 6.07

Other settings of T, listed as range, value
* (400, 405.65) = 11.25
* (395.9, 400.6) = 10.55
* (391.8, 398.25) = 8.944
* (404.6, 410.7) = 11.88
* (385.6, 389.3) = 6.635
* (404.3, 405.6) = 11.22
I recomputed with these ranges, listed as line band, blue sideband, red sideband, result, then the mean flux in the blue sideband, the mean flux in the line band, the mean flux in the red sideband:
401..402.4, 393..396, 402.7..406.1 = -0.30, 5.68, 11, 10.3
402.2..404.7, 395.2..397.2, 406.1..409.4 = -0.50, 5.57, 10.4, 10.5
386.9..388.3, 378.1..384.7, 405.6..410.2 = 0.31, 5.11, 4.95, 10.4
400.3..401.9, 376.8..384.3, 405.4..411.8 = -0.30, 5.43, 10.8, 10.4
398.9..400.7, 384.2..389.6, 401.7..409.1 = -0.26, 5.15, 10.1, 10.5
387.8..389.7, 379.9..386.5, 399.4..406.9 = 0.17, 4.81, 5.82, 10.4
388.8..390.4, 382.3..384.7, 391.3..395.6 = -0.47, 4.09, 6.62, 5.74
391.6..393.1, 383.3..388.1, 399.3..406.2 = 0.26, 4.68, 5.7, 10.5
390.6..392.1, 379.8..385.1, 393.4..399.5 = -0.31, 4.86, 7.2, 6.62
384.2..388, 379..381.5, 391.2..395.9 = 0.63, 5.8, 4.87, 5.89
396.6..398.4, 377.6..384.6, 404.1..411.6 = 0.49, 5.27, 6.13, 10.4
